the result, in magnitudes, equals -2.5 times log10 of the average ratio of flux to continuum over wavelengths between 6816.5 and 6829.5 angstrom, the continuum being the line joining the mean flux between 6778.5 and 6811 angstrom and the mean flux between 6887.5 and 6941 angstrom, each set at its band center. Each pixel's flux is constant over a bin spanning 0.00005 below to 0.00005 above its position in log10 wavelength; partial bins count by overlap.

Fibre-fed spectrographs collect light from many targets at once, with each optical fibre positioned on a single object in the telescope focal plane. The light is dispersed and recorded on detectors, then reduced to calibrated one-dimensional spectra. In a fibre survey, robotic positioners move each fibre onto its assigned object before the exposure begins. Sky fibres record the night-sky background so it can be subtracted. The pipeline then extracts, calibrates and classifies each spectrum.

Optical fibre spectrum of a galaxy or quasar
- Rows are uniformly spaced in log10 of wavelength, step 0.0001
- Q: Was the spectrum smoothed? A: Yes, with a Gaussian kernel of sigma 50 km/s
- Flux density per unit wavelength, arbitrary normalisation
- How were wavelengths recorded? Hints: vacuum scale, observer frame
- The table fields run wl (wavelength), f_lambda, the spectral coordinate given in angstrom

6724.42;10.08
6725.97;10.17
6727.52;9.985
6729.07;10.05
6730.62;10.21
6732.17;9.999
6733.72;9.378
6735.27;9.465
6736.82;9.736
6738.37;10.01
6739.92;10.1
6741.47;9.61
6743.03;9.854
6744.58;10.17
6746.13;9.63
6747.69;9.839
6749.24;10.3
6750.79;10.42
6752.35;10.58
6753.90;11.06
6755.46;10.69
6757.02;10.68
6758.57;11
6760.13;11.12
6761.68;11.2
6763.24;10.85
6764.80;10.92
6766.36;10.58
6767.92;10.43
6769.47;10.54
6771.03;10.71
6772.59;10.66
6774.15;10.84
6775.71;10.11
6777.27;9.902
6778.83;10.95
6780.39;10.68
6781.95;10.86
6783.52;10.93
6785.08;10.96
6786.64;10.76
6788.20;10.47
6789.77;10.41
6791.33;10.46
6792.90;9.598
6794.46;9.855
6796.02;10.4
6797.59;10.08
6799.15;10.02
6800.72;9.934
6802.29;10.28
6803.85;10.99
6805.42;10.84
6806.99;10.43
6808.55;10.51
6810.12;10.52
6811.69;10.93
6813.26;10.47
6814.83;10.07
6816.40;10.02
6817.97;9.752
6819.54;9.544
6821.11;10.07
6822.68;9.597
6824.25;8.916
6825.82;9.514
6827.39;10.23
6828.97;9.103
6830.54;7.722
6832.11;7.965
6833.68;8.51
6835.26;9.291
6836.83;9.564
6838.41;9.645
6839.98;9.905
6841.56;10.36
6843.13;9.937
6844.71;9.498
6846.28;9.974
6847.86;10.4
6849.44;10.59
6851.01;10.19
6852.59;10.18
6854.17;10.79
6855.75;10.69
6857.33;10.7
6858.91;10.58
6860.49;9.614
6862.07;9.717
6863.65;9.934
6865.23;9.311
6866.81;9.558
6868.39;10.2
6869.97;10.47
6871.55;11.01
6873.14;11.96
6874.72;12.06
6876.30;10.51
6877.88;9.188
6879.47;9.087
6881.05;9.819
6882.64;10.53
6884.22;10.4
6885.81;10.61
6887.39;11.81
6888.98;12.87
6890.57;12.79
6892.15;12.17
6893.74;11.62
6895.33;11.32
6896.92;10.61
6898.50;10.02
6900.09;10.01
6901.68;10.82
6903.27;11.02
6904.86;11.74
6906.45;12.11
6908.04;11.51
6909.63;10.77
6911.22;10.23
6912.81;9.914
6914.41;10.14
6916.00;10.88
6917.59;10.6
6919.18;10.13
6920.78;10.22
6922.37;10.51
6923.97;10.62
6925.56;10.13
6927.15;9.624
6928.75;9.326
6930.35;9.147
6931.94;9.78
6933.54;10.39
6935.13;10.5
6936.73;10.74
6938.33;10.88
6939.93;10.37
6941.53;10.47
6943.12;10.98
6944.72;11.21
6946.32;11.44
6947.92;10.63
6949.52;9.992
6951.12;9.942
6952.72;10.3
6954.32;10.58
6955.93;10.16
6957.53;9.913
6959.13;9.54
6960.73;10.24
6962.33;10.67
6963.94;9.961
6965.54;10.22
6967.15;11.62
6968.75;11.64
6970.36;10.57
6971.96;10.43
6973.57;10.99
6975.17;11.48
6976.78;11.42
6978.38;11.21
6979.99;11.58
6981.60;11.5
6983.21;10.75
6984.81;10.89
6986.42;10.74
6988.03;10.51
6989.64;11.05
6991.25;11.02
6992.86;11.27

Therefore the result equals 0.098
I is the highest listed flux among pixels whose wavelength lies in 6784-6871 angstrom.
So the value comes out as 10.99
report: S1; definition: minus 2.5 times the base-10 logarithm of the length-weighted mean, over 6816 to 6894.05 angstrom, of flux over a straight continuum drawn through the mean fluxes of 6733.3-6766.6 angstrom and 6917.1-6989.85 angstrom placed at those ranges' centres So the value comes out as 0.030 mag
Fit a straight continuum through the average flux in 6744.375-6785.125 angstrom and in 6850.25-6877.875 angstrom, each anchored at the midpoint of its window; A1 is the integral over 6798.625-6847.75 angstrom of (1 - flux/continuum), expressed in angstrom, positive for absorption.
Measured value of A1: 3.2 angstrom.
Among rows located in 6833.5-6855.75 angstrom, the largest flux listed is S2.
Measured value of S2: 10.79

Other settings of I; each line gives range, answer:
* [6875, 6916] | 12.87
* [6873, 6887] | 12.06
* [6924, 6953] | 11.44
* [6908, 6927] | 11.51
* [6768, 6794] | 10.96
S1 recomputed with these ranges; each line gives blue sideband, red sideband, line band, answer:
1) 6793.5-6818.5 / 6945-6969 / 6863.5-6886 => 0.01 mag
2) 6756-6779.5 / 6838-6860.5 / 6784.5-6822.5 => 0.02 mag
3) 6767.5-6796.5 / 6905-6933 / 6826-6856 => 0.08 mag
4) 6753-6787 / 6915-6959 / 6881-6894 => -0.10 mag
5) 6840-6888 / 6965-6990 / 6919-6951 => 0.04 mag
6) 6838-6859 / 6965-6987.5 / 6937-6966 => 0.05 mag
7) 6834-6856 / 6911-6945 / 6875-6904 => -0.07 mag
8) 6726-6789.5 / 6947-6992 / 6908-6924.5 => 0.02 mag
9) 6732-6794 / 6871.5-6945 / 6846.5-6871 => 0.04 mag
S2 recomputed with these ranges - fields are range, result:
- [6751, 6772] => 11.2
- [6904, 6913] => 12.11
